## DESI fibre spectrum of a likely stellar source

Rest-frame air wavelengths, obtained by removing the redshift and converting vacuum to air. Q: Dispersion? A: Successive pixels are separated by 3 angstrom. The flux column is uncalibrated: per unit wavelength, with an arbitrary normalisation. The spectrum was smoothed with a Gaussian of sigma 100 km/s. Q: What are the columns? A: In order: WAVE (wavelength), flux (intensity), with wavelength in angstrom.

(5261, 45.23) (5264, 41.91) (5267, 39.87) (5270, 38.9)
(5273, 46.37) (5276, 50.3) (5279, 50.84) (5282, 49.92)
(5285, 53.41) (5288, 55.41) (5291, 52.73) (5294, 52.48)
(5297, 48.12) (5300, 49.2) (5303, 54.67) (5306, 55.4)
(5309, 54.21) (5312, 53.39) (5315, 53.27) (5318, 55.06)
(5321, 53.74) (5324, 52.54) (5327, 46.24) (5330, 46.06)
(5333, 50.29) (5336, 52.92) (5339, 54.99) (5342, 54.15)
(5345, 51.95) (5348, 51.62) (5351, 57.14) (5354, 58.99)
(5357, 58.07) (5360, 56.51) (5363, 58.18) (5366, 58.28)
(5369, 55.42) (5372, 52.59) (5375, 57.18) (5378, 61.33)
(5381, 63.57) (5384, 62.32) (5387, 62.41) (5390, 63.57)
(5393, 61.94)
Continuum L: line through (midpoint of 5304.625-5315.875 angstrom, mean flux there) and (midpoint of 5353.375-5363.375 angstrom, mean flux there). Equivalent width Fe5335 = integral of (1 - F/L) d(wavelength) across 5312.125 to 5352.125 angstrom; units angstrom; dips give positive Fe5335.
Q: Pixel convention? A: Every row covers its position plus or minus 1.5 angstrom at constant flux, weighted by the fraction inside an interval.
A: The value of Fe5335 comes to 2.5 angstrom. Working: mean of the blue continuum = 54.1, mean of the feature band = 52.3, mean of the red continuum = 57.8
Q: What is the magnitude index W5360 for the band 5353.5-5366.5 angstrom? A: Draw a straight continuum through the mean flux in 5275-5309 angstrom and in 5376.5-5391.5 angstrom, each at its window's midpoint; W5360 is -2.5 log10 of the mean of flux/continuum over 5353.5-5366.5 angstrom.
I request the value 0.04 mag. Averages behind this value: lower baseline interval 52.2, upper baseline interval 62.6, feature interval 57.9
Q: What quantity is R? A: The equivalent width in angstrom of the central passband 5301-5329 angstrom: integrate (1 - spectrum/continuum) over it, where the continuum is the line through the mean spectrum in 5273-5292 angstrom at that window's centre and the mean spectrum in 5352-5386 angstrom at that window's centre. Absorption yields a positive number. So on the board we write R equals 0.6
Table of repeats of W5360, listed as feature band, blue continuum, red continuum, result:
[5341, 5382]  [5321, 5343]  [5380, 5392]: 0.02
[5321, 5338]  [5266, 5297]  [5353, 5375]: 0.07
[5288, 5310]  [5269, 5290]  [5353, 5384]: -0.02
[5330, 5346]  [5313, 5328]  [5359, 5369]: 0.04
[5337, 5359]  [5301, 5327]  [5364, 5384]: 0.02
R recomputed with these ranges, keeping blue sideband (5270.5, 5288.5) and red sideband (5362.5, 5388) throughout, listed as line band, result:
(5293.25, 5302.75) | 0.3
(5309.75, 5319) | -0.1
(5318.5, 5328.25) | 0.5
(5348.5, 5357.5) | -0.1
